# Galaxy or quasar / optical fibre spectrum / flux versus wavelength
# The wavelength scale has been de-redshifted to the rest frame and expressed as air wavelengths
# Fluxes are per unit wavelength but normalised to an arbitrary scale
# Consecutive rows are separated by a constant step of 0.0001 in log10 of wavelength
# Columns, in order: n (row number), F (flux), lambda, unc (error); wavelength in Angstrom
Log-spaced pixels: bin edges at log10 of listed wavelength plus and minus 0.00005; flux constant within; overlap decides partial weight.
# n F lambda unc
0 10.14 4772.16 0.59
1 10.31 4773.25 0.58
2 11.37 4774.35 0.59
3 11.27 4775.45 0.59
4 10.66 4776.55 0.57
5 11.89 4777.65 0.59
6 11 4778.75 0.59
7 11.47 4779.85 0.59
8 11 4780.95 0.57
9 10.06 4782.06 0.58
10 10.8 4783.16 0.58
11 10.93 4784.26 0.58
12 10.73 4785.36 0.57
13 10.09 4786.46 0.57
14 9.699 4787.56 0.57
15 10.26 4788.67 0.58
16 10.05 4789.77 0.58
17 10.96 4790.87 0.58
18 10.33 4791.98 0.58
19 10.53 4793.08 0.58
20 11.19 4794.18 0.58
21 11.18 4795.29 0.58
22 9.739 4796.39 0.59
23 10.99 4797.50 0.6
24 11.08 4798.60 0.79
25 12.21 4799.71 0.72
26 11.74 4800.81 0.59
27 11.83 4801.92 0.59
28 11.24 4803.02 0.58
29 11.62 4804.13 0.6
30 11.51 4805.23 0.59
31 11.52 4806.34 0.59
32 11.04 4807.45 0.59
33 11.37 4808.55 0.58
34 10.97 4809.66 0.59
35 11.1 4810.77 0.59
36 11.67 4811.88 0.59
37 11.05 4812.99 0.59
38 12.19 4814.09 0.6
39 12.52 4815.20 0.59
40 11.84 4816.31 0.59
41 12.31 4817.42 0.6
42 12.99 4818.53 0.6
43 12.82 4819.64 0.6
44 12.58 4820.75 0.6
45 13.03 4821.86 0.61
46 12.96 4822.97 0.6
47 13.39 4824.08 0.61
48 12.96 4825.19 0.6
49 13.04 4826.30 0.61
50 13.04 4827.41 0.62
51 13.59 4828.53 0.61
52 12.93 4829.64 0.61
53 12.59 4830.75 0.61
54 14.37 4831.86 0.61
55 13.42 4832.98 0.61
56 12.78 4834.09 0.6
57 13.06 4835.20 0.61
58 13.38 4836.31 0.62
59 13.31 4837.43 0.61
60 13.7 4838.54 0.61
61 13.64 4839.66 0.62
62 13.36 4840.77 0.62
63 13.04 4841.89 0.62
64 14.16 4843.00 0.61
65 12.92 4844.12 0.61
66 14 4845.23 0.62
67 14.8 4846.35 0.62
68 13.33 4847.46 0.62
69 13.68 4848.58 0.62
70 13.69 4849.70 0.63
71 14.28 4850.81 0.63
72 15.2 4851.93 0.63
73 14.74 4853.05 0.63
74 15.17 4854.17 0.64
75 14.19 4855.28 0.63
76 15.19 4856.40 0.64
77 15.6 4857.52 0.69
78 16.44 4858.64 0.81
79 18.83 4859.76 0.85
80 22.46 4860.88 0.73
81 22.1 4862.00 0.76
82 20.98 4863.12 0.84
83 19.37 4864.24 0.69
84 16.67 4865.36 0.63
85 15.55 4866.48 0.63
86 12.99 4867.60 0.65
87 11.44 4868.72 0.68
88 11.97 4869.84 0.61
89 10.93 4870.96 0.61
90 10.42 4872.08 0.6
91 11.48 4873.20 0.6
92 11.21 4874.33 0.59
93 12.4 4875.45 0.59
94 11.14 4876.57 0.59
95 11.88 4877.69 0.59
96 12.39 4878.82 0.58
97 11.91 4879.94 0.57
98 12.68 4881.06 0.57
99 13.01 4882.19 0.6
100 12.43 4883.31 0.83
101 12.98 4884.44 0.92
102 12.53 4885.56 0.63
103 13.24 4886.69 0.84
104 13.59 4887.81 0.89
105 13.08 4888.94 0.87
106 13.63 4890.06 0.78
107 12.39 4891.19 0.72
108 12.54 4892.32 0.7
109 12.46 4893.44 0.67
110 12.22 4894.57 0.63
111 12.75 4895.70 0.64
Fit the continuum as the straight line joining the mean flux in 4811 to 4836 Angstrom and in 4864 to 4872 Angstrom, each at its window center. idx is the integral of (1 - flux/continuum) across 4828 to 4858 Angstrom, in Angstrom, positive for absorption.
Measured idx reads -1.5 Angstrom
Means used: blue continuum 12.8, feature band 13.9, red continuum 13.7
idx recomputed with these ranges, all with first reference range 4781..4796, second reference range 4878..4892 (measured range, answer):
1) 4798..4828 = -2.6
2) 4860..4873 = -3.7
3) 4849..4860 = -2.8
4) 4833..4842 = -1.3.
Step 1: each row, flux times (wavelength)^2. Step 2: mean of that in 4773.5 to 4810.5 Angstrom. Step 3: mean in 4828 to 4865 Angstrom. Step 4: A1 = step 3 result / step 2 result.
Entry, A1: 1.40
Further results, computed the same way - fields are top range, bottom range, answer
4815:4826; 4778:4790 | 1.22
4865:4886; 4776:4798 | 1.20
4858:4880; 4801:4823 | 1.27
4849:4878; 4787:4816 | 1.37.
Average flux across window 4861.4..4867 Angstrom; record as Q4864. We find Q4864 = 19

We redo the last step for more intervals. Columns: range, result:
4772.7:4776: 11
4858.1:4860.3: 17.6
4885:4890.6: 13.2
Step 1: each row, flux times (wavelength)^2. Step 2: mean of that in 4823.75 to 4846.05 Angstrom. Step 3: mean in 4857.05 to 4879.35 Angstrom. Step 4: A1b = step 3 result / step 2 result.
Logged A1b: 1.1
